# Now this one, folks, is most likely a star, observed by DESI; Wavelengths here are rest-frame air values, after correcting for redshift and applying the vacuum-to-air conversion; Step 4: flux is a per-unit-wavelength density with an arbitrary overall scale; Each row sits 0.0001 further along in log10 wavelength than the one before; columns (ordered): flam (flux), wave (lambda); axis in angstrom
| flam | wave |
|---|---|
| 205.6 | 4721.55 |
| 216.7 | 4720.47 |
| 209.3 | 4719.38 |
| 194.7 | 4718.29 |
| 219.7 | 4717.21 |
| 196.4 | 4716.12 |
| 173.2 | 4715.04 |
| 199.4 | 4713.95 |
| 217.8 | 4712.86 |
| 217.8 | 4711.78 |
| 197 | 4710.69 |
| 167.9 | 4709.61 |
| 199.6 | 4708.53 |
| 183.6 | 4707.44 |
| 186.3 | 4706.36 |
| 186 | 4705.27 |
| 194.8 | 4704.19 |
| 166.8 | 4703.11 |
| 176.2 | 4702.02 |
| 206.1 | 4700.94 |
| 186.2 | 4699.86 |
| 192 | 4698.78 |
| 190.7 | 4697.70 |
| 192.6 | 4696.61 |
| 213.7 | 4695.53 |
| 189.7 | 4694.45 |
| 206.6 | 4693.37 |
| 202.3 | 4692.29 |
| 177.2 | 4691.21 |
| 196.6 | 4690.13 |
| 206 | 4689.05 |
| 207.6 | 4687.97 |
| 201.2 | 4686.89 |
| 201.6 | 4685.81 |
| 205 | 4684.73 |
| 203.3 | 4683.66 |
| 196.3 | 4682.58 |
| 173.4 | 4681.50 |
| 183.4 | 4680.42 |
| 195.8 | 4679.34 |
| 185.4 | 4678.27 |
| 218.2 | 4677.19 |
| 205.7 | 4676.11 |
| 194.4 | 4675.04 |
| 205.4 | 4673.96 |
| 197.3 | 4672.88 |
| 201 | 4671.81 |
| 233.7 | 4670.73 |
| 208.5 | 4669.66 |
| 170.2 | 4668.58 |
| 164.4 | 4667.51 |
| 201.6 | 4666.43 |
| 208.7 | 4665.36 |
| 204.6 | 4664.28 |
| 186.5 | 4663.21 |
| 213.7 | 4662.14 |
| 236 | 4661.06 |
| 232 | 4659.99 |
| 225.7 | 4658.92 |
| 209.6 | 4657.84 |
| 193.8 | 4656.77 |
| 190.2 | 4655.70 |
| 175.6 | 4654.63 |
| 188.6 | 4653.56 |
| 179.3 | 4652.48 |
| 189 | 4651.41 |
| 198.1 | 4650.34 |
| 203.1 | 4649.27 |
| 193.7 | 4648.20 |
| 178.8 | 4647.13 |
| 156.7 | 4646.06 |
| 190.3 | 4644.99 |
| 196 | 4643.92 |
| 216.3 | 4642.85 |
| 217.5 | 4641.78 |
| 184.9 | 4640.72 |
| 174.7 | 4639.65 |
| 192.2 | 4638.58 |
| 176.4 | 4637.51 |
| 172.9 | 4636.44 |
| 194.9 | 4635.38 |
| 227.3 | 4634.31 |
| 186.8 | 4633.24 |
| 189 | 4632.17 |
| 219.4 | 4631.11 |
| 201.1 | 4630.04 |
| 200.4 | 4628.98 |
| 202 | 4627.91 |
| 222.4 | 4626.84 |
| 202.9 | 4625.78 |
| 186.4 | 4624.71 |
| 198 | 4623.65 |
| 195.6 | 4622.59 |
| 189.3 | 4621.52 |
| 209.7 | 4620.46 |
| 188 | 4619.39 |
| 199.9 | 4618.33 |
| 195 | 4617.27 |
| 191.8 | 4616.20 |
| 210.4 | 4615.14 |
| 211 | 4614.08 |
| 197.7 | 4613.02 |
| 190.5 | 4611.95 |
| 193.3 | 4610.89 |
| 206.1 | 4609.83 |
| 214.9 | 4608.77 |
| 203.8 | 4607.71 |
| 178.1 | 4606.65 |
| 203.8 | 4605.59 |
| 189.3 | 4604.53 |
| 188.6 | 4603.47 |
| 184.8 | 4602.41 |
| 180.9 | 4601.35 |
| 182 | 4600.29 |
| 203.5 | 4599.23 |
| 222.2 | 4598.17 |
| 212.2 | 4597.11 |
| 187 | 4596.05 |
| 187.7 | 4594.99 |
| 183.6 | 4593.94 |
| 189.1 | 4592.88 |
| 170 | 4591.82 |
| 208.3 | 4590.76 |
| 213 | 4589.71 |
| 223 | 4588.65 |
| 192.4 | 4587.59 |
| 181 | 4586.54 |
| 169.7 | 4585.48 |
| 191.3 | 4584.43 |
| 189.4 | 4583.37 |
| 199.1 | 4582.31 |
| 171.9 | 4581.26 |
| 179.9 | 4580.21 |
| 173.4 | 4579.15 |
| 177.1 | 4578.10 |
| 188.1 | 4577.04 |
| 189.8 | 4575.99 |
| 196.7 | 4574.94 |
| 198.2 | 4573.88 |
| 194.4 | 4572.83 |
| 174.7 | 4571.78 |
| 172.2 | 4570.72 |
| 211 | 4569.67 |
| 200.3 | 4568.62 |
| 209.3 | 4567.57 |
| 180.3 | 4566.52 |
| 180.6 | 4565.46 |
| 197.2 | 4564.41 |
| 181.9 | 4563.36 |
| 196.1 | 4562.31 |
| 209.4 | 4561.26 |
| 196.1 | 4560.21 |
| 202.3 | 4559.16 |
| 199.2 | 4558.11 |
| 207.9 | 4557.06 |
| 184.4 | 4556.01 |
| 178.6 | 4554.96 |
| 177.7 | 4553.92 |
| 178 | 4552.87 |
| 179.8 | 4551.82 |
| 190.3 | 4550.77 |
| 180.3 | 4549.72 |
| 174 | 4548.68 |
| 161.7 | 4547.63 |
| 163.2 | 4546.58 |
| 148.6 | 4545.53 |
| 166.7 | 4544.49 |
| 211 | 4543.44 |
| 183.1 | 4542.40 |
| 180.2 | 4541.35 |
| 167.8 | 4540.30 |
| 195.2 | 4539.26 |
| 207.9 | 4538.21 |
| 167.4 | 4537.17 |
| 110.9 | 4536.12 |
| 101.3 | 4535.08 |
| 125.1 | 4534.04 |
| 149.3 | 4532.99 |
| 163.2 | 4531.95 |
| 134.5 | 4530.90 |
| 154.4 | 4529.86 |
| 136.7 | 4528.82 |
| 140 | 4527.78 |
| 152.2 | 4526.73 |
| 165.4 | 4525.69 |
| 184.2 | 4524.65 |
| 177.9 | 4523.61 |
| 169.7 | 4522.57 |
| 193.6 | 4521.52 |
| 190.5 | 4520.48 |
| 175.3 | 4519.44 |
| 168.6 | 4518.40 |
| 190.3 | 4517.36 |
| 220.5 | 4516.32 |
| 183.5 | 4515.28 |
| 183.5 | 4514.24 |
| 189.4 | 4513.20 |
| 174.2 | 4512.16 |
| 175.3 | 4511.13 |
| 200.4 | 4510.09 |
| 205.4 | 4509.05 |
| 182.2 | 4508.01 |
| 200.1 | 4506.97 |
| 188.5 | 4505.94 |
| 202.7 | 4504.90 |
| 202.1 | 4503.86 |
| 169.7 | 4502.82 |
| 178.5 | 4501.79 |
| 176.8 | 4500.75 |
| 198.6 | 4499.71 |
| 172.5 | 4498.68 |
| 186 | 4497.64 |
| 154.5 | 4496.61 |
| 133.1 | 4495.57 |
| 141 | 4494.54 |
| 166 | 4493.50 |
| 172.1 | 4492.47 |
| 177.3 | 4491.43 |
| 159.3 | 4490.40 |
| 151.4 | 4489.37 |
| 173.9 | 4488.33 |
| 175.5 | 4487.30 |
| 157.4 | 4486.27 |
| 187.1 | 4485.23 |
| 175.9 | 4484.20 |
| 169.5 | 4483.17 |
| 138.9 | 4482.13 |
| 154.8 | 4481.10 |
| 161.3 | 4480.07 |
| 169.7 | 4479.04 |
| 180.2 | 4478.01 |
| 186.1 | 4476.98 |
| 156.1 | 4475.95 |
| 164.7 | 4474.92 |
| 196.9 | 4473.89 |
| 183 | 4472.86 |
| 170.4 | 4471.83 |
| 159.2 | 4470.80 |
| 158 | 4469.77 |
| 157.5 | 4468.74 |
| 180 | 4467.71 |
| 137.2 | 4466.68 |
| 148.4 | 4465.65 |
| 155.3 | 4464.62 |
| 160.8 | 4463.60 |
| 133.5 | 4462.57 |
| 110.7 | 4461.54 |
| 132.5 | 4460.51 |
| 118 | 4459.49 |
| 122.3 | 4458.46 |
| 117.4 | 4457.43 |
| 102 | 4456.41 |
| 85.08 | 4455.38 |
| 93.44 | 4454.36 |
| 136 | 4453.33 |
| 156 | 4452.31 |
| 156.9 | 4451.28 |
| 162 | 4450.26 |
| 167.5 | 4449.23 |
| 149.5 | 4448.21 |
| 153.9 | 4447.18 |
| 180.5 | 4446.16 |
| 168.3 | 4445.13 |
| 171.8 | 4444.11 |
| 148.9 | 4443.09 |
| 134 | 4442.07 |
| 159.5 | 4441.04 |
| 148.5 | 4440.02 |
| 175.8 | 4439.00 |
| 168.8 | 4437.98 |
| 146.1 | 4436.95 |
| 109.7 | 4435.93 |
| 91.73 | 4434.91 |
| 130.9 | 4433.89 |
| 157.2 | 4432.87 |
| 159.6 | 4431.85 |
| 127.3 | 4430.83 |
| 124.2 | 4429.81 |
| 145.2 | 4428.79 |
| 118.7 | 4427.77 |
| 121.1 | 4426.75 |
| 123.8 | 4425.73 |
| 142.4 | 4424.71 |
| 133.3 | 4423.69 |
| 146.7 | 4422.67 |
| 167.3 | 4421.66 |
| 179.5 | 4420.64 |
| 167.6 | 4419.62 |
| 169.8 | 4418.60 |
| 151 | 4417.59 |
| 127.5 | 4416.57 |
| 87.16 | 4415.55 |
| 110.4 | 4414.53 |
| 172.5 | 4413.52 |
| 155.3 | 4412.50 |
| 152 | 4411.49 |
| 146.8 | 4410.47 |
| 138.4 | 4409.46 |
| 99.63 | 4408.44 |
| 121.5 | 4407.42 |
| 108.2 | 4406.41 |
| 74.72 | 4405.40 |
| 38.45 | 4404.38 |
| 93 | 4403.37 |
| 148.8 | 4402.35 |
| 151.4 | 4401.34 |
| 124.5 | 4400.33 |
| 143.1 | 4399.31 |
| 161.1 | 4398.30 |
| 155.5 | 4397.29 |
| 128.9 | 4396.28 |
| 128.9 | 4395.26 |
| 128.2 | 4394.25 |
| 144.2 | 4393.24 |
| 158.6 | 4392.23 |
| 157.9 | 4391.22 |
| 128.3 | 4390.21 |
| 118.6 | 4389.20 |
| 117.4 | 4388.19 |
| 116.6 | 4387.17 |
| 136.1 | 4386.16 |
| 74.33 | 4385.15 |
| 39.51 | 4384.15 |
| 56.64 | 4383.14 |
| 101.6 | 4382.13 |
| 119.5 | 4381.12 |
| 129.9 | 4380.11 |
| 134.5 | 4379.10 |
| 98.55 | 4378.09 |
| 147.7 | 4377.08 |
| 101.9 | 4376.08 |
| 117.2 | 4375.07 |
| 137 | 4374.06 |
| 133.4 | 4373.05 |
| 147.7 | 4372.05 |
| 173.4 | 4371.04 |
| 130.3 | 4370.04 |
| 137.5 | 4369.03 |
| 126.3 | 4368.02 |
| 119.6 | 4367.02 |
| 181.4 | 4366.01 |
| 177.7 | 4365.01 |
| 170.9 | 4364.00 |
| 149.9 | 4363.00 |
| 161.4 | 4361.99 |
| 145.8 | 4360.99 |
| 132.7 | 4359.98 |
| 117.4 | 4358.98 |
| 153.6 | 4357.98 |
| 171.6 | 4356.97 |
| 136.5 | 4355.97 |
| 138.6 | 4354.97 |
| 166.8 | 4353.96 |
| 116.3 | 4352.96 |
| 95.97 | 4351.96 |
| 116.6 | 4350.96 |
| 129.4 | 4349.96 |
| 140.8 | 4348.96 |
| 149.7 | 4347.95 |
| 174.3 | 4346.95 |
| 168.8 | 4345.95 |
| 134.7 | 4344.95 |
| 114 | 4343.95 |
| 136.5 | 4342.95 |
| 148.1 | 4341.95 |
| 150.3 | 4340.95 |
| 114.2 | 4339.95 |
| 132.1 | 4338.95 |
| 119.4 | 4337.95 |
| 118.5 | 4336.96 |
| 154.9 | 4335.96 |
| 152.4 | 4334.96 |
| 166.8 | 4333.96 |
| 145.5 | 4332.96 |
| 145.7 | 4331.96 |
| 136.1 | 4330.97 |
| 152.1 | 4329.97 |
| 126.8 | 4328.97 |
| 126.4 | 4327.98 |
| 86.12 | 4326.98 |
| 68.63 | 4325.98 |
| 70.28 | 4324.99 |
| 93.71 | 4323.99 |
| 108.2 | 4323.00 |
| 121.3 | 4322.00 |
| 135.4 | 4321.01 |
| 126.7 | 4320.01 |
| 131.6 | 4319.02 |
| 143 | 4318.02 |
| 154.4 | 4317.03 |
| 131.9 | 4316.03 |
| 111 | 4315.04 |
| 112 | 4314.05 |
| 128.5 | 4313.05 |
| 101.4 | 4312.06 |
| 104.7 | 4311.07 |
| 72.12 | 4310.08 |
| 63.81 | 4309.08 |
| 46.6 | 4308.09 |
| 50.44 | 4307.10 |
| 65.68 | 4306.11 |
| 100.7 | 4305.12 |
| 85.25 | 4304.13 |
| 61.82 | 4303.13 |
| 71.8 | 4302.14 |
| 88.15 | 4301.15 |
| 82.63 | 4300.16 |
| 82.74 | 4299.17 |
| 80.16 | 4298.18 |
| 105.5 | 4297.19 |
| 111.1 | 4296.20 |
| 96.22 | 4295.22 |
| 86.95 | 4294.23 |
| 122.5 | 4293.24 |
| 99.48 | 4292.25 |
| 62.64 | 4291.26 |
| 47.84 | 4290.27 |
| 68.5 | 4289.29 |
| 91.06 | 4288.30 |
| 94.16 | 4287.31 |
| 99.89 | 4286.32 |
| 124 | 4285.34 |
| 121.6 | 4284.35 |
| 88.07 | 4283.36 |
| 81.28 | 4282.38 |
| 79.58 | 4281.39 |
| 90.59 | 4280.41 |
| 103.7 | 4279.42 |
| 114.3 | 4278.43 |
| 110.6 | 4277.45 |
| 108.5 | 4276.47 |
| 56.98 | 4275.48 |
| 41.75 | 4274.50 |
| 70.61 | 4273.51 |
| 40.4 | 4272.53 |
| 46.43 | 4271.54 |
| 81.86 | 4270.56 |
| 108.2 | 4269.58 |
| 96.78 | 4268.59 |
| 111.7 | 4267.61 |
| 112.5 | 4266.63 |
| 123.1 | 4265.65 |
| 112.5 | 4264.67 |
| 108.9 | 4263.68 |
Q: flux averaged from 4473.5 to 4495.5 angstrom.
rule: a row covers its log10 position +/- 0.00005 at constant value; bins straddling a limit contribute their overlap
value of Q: 167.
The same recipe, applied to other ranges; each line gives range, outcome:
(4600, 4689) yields 197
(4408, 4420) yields 140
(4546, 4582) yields 187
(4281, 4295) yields 90.7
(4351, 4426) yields 132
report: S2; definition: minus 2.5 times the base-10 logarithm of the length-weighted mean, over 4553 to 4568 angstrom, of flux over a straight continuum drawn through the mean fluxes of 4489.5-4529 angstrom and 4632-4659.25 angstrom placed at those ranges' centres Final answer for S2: -0.055 mag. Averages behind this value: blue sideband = 177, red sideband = 192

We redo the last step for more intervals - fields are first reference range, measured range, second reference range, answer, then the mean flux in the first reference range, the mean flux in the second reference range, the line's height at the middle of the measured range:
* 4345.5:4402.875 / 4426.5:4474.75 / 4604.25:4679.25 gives 0.06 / 135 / 198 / 153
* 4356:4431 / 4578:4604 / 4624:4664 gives -0.04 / 132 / 197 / 184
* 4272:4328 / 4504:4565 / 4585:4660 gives -0.06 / 93.1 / 196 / 168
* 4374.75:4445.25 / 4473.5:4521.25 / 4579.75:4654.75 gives -0.12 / 131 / 194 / 158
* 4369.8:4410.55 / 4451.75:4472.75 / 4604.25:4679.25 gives 0.05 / 122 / 198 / 144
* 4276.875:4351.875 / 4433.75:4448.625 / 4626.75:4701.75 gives -0.06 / 110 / 198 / 142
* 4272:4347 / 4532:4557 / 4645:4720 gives -0.04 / 105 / 197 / 163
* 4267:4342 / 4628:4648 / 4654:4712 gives -0.04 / 102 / 197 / 186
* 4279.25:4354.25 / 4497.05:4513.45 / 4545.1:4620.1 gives -0.12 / 110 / 191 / 167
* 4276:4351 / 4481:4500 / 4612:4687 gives -0.06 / 110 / 198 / 156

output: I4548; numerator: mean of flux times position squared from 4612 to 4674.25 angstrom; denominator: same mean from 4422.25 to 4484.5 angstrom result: 1.5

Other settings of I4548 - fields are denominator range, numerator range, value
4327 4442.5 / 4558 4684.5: 1.61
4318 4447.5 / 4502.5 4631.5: 1.51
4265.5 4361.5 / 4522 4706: 1.98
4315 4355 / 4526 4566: 1.45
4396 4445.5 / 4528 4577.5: 1.37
